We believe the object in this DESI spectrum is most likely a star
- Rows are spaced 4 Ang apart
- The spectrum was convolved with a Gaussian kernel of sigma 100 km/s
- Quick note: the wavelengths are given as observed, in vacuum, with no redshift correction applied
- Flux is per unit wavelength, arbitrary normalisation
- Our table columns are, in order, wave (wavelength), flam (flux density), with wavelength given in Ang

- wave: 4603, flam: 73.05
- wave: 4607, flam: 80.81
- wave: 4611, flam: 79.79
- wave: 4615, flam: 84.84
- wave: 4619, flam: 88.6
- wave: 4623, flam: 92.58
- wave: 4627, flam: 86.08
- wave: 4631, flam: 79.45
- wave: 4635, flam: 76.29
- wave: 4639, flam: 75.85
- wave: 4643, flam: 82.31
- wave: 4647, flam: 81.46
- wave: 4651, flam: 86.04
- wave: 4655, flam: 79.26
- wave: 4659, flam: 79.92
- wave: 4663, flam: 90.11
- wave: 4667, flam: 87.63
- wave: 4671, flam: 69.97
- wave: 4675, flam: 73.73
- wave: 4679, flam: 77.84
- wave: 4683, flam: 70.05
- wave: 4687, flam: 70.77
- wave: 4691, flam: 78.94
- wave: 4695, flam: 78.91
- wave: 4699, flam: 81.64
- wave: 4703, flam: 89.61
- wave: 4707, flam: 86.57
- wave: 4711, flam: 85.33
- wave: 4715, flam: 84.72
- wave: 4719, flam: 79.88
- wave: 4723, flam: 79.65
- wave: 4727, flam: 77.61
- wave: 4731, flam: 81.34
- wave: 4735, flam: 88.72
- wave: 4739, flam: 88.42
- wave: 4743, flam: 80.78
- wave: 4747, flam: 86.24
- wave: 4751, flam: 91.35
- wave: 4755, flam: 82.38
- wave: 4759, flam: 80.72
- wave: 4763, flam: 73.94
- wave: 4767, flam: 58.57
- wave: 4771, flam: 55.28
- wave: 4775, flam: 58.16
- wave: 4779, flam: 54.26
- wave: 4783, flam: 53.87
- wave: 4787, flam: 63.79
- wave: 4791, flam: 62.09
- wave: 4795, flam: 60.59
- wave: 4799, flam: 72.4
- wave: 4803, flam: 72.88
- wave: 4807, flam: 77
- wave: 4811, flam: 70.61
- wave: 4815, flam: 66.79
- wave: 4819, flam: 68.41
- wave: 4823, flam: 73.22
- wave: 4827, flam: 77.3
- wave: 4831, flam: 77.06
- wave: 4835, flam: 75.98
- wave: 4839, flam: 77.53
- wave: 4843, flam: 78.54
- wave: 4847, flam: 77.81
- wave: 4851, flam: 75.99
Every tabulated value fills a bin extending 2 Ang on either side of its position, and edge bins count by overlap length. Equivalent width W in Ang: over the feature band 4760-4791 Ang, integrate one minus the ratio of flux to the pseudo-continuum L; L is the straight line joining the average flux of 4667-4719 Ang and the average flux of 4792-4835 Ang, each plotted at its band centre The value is 5.7 Ang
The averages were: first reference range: 79.4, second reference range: 71.6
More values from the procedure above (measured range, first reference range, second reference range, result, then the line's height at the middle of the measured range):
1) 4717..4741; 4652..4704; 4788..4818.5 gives -2.5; 74.8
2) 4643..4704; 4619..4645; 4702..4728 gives 2.4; 83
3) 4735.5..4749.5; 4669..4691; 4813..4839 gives -2.4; 73.2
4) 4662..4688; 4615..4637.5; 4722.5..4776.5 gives 1.5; 81.7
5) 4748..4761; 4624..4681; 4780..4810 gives -2.8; 70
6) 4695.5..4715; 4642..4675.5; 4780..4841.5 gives -1.8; 77.9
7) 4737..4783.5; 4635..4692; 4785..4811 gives -0.8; 71.2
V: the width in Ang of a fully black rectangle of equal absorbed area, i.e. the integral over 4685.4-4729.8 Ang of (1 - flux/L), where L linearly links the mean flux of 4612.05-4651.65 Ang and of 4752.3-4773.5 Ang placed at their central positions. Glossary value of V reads -3.2 Ang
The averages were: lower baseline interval 83.2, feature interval 81.3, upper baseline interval 70.6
